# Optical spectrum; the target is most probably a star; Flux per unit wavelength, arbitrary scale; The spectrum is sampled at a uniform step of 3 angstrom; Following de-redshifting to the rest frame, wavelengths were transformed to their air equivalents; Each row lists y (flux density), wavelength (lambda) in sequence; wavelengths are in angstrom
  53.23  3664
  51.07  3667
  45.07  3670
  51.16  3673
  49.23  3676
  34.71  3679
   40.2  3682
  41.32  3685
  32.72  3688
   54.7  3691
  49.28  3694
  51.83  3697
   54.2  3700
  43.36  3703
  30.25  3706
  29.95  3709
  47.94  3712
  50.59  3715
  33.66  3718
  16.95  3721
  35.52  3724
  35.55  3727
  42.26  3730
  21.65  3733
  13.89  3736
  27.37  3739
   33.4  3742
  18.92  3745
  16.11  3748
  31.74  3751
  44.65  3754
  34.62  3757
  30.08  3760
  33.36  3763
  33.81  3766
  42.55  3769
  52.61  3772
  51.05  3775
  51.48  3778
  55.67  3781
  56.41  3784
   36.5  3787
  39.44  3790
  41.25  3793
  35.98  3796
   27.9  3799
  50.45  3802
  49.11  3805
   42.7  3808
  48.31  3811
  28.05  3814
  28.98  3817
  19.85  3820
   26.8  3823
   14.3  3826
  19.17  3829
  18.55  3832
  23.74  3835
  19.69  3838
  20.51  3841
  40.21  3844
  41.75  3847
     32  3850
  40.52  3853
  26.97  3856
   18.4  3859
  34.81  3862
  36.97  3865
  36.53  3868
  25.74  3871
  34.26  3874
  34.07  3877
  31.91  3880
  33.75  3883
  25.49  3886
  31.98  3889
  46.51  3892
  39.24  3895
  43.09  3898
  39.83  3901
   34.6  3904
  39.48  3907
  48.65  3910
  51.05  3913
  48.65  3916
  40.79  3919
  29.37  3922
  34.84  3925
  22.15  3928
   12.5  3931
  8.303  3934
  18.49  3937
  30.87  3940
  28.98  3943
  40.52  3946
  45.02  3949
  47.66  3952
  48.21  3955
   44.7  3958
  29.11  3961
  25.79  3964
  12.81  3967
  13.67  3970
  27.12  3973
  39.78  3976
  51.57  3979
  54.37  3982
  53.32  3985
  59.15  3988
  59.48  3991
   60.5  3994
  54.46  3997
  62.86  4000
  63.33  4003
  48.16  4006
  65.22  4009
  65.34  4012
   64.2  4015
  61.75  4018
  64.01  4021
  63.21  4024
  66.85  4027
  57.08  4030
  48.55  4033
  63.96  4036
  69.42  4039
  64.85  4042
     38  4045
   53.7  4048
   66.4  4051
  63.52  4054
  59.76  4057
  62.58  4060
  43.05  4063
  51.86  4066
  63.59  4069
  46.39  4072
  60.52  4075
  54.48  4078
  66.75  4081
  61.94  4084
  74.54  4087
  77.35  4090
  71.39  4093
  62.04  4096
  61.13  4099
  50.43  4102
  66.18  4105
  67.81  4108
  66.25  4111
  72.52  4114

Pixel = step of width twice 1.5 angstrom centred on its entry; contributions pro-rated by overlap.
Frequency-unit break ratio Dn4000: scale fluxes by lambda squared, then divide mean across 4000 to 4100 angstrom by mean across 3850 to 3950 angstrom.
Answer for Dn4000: 1.95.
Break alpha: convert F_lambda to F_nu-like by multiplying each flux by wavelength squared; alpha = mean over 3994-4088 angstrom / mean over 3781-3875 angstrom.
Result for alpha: 2.01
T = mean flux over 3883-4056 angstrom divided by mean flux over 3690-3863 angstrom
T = 1.29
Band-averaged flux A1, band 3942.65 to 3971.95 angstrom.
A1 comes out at 33.7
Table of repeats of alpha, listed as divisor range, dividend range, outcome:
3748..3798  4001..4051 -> 1.67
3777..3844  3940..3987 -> 1.19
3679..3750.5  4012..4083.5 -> 1.97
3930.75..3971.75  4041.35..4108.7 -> 2.17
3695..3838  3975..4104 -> 1.93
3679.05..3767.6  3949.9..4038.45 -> 1.66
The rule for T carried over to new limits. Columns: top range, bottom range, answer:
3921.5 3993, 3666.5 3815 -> 0.89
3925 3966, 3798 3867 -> 1.00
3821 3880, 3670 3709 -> 0.65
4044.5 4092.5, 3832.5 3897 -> 1.87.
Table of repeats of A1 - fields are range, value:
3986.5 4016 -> 60.2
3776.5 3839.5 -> 35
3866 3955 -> 34.9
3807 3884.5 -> 29.9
